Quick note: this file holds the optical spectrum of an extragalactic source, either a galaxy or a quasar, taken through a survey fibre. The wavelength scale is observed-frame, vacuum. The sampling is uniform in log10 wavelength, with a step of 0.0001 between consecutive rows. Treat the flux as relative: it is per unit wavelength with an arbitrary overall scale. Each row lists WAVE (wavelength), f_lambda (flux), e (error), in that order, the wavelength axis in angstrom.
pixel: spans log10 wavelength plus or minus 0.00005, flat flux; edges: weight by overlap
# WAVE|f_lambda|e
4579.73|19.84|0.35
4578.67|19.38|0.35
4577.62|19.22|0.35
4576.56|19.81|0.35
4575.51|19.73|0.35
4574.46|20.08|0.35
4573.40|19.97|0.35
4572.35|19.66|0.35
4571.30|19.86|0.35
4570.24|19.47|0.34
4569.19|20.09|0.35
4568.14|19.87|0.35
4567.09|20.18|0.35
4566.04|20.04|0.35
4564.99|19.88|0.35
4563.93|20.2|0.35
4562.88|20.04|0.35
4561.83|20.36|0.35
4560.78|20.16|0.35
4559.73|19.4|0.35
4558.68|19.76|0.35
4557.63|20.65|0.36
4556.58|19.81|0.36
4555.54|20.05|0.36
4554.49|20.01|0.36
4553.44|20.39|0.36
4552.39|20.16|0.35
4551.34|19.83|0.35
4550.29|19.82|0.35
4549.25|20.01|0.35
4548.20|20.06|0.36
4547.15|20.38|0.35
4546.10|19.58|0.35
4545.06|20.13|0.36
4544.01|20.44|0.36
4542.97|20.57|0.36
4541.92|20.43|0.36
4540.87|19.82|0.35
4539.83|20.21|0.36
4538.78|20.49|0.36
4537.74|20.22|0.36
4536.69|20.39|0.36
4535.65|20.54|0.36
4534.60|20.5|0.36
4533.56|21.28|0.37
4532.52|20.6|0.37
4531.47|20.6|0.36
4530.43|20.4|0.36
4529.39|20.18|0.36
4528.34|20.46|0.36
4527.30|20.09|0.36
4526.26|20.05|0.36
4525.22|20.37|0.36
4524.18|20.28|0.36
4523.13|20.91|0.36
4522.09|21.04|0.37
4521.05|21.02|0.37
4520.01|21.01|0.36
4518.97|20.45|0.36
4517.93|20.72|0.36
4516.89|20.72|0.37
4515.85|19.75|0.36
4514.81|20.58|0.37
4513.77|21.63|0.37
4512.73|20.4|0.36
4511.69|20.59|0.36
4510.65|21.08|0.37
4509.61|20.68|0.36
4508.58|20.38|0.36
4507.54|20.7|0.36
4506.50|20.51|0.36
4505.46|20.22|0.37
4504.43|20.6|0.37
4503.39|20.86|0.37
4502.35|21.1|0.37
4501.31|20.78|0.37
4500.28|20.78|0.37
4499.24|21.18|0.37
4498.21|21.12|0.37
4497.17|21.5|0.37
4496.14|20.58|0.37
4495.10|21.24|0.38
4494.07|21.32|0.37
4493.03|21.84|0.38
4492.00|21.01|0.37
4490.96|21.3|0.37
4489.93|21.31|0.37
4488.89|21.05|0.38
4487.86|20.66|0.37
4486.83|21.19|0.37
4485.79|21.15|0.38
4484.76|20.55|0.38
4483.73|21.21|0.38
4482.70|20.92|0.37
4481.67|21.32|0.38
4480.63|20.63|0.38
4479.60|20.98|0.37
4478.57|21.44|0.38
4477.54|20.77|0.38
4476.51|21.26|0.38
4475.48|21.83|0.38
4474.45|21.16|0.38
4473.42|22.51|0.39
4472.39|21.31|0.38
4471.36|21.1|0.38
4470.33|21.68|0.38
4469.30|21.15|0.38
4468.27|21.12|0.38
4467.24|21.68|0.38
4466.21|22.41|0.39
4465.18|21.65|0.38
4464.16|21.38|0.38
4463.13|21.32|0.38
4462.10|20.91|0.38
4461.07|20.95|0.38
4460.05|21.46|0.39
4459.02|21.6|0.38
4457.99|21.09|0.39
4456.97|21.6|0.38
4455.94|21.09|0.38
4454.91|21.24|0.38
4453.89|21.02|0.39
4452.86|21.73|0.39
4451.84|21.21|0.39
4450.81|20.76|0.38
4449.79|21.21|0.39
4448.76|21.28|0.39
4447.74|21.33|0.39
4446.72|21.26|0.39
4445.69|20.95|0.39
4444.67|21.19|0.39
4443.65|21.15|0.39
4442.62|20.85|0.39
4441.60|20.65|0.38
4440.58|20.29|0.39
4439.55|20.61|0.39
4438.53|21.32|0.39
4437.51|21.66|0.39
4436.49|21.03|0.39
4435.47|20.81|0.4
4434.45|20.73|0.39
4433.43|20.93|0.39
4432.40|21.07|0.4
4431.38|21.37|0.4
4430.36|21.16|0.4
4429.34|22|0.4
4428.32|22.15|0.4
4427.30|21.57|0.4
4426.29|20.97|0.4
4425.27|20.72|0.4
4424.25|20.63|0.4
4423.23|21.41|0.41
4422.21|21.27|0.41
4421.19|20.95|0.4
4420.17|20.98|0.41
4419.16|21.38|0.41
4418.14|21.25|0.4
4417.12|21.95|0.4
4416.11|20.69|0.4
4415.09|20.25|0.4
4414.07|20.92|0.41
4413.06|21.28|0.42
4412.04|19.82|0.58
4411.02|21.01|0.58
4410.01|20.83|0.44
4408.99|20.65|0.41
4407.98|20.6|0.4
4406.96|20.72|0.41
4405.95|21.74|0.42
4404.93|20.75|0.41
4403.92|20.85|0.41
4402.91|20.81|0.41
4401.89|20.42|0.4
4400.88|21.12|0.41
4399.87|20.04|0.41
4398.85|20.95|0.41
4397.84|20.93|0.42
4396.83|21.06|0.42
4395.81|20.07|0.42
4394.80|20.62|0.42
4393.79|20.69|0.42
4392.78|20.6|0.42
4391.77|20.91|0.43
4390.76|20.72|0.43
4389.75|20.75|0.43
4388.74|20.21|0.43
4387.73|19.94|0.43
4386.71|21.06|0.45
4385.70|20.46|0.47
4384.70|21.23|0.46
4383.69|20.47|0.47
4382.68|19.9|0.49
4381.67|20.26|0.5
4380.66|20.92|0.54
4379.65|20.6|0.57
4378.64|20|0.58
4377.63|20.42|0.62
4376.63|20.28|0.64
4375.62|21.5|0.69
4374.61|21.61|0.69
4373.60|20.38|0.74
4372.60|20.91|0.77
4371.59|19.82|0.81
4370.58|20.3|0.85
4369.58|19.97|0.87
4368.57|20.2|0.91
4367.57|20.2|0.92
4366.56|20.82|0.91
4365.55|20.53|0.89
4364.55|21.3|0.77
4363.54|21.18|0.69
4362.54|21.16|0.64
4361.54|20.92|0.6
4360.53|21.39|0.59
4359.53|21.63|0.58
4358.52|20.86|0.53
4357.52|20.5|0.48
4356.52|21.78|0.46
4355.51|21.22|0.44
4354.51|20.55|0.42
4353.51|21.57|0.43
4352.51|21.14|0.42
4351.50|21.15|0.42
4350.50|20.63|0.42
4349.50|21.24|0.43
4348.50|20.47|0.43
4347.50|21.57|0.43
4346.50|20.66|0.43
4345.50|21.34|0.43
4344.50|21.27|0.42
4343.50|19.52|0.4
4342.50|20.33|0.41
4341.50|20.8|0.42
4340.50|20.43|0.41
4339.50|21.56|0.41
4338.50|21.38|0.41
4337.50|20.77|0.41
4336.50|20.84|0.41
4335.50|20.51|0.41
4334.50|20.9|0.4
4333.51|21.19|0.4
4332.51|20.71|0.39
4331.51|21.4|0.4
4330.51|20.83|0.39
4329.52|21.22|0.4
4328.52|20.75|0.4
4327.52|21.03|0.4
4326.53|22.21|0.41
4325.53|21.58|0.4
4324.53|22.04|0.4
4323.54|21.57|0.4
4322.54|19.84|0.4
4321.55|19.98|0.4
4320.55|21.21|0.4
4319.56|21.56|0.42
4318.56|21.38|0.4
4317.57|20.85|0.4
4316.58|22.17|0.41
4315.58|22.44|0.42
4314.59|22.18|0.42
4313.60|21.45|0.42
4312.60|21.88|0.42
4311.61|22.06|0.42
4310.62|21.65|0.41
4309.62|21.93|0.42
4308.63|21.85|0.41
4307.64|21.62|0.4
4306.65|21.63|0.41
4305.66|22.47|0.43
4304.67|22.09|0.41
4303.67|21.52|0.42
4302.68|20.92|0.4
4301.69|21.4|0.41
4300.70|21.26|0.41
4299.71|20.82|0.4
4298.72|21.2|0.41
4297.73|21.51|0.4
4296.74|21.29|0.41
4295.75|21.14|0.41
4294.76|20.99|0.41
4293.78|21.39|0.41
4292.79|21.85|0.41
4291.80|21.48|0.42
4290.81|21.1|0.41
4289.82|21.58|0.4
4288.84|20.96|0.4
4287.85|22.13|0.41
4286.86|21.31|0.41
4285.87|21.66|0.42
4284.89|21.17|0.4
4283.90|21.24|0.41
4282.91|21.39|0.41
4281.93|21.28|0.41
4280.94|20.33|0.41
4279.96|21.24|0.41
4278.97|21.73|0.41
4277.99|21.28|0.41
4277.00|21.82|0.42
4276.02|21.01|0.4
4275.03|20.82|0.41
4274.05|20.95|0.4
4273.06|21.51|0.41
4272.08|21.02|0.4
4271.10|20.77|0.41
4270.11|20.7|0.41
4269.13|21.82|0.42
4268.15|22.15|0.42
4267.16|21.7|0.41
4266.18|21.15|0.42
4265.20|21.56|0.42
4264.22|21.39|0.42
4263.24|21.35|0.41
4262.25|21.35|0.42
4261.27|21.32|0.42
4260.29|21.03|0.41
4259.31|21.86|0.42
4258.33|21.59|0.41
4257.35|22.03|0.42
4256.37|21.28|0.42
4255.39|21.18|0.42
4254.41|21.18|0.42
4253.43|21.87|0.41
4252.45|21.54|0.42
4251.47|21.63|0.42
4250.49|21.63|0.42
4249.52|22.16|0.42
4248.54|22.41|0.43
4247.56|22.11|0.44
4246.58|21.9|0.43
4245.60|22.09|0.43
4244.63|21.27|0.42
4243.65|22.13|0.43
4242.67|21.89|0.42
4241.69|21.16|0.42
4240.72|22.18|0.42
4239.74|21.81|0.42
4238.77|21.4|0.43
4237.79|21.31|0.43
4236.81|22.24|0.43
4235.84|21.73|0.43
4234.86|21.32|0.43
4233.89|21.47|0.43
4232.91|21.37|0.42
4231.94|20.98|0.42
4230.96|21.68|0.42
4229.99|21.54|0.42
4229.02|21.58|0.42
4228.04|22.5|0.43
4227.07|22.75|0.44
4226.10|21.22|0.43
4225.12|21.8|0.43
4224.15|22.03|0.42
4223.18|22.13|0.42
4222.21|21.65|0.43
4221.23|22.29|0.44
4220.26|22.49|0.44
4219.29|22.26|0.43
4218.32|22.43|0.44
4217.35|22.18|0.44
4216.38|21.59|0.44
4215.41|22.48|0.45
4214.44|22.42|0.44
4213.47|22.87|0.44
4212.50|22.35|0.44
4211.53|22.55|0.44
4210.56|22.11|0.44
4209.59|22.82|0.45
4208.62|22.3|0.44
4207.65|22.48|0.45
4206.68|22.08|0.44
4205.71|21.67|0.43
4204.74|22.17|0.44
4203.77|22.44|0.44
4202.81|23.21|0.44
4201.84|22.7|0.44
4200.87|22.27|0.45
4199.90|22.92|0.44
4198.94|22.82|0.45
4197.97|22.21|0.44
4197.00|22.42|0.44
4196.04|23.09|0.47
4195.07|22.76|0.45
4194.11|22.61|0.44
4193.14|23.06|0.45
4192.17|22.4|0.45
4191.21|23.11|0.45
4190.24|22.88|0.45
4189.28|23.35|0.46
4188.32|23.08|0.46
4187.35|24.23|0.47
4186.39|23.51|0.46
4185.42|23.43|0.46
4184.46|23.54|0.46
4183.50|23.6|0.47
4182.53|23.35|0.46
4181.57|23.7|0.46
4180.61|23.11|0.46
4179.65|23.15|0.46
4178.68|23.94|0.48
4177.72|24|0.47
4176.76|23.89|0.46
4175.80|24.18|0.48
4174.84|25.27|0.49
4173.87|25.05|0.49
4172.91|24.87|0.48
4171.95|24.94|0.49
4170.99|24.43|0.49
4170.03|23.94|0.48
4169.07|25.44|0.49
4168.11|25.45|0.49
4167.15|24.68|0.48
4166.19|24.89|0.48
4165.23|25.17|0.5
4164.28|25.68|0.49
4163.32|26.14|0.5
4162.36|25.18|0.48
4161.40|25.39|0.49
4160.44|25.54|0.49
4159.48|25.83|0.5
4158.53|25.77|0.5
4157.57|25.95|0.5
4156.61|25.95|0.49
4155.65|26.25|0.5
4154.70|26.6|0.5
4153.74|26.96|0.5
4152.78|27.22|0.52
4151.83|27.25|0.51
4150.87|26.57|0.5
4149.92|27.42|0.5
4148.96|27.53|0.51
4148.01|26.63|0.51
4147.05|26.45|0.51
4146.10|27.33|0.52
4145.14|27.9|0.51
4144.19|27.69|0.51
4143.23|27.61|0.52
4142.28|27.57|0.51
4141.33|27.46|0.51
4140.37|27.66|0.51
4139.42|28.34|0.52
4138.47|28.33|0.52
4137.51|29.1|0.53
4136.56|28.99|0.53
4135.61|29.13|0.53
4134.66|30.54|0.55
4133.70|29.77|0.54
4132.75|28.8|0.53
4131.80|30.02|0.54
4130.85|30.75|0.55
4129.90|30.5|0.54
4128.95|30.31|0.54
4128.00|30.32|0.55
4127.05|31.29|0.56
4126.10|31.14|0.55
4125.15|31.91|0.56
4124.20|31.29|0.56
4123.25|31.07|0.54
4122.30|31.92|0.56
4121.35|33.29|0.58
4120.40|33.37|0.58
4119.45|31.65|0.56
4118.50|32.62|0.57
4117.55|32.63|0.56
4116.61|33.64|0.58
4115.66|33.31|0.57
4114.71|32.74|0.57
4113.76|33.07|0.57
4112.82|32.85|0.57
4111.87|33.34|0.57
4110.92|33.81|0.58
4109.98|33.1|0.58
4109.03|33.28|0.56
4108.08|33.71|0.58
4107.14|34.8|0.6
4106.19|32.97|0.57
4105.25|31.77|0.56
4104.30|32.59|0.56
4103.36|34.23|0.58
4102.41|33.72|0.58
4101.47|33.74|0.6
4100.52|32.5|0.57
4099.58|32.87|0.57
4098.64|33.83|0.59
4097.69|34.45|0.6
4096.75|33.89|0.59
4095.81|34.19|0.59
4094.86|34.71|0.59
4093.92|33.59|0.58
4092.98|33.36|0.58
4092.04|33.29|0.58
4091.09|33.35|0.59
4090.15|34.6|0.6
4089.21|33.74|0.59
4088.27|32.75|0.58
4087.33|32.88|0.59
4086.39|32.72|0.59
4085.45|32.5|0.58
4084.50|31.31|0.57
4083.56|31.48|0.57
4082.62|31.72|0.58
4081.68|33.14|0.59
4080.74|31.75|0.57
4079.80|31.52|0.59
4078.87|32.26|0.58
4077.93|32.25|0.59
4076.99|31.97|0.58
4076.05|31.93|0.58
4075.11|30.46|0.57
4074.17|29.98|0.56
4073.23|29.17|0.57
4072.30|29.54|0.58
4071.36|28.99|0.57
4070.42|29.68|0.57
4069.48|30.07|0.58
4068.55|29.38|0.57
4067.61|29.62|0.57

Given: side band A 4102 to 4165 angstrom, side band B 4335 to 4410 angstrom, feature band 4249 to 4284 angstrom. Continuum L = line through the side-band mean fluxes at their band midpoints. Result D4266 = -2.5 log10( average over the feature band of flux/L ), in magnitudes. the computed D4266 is 0.16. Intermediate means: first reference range 29.7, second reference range 20.8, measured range 21.4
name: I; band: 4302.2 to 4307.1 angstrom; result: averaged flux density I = 21.7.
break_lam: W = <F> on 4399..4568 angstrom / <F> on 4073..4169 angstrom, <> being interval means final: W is 0.68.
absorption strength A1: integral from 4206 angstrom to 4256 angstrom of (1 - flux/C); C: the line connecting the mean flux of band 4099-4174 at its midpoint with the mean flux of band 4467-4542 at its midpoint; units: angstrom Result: 9.6 angstrom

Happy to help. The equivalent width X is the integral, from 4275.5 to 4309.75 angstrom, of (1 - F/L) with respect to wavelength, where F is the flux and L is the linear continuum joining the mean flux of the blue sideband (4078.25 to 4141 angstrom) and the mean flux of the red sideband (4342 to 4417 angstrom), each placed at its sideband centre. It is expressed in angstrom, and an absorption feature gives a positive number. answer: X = 4.2 angstrom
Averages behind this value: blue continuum 32.2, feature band 21.4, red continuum 20.8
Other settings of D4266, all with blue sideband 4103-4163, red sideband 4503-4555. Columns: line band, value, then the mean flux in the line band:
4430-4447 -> 0.08 mag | 21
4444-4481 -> 0.03 mag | 21.3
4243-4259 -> 0.23 mag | 21.8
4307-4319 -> 0.17 mag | 21.8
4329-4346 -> 0.19 mag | 20.9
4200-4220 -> 0.24 mag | 22.4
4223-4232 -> 0.25 mag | 21.9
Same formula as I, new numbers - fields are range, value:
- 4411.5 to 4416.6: 20.6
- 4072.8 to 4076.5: 30.3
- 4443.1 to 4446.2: 21.1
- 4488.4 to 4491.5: 21.2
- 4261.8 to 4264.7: 21.3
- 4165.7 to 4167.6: 24.8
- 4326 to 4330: 21.3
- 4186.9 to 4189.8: 23.6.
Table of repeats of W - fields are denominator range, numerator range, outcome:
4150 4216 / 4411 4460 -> 0.88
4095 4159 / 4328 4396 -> 0.68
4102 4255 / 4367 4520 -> 0.82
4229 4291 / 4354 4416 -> 0.96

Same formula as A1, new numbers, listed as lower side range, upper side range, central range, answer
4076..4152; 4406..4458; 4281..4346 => 9.5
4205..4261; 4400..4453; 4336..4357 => 0.4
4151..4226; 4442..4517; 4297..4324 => 1.3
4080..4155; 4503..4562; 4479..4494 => 0.3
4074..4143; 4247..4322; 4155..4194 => 5.0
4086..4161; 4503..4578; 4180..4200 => 4.1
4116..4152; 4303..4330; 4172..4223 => 7.4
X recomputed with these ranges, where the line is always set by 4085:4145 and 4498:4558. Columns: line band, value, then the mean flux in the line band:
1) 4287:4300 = 2.7 angstrom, 21.4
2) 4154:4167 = 2.1 angstrom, 25.7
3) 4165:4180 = 2.8 angstrom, 24.6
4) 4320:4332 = 2.3 angstrom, 21.1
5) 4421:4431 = 0.9 angstrom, 21.3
